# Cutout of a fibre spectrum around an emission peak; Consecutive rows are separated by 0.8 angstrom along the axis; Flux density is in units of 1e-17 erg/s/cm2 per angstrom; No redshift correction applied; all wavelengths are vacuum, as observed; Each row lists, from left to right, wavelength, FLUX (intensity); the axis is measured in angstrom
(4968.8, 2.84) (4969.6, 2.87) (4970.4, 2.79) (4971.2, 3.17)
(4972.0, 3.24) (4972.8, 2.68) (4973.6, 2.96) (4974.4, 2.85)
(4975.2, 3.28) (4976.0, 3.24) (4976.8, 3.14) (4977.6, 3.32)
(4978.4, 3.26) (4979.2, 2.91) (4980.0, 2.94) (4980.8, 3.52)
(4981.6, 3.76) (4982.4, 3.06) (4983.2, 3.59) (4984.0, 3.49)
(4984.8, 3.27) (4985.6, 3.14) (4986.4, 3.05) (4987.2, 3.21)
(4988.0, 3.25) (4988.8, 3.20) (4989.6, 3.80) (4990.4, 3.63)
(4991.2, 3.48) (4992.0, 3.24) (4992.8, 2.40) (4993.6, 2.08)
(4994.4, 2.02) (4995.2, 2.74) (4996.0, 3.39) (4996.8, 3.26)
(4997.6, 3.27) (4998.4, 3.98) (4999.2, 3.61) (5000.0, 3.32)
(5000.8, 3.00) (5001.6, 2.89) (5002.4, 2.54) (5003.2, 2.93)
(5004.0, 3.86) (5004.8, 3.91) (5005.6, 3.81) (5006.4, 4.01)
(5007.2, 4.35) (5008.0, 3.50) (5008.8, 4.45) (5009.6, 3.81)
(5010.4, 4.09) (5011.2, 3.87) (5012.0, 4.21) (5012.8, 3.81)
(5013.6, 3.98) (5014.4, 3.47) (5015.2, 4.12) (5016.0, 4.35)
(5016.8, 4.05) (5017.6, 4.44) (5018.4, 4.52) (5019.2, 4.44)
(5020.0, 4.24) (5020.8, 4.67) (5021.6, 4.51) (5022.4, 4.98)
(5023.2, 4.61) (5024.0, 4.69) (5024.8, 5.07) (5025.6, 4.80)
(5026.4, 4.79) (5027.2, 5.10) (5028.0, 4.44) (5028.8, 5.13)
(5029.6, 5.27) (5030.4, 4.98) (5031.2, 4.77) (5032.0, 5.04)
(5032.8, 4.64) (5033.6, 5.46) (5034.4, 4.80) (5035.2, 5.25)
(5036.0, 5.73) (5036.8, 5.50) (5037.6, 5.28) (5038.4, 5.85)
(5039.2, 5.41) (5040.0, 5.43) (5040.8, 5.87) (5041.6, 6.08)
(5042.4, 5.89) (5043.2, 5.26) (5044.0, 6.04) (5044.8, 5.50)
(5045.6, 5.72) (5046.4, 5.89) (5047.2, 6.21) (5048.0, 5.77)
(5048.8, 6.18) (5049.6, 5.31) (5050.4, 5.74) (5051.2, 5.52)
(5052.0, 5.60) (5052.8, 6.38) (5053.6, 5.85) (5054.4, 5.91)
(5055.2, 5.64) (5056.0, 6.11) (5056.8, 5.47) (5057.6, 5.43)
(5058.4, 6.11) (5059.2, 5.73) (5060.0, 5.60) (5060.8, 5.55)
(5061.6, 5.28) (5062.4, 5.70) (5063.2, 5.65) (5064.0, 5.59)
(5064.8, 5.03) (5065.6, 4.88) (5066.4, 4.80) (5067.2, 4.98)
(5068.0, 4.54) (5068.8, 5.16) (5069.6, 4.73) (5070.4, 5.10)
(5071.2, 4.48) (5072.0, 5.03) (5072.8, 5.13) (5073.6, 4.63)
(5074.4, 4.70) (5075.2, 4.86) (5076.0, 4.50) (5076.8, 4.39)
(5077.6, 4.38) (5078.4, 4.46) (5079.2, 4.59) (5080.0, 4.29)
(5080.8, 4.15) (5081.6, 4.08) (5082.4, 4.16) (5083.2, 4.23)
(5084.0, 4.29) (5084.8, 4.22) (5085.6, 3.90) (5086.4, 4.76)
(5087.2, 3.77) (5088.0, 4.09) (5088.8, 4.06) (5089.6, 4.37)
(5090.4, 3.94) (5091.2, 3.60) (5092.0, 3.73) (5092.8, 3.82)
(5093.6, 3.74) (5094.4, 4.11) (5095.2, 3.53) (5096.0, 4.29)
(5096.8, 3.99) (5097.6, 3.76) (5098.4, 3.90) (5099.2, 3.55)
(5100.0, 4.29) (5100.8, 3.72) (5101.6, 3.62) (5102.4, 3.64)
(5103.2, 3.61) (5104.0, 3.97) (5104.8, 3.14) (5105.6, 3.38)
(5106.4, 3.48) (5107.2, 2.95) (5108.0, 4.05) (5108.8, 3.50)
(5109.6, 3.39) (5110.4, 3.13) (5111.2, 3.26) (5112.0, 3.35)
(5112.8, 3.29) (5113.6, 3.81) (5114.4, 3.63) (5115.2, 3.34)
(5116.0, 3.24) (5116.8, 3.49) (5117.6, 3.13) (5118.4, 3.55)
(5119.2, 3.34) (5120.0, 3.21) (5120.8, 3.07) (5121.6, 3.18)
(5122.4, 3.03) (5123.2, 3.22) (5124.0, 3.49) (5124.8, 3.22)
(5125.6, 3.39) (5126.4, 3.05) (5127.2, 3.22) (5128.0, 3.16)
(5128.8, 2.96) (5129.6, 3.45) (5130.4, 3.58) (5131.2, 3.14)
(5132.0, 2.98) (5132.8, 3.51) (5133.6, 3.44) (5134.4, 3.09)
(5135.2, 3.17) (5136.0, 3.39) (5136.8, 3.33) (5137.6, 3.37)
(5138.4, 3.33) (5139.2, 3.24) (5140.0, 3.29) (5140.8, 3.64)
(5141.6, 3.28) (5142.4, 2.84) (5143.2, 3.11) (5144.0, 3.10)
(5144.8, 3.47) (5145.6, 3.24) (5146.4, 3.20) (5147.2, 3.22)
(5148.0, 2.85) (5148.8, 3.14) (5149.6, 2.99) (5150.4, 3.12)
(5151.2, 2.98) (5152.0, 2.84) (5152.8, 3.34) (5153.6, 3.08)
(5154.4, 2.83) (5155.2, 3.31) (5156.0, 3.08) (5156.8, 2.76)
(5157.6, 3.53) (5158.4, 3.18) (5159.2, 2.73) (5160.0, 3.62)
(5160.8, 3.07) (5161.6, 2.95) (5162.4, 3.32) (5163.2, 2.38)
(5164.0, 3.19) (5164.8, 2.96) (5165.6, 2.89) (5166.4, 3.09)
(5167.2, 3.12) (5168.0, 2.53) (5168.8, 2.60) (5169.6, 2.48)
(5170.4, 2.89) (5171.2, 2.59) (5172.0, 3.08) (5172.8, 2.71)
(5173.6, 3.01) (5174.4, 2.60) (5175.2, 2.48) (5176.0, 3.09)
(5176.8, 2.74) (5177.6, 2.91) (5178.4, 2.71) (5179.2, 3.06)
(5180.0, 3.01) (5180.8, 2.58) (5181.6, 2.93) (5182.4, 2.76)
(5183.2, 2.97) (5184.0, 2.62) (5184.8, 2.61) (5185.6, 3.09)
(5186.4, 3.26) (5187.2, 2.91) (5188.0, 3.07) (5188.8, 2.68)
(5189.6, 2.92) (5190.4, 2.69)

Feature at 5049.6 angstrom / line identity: C IV 1549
